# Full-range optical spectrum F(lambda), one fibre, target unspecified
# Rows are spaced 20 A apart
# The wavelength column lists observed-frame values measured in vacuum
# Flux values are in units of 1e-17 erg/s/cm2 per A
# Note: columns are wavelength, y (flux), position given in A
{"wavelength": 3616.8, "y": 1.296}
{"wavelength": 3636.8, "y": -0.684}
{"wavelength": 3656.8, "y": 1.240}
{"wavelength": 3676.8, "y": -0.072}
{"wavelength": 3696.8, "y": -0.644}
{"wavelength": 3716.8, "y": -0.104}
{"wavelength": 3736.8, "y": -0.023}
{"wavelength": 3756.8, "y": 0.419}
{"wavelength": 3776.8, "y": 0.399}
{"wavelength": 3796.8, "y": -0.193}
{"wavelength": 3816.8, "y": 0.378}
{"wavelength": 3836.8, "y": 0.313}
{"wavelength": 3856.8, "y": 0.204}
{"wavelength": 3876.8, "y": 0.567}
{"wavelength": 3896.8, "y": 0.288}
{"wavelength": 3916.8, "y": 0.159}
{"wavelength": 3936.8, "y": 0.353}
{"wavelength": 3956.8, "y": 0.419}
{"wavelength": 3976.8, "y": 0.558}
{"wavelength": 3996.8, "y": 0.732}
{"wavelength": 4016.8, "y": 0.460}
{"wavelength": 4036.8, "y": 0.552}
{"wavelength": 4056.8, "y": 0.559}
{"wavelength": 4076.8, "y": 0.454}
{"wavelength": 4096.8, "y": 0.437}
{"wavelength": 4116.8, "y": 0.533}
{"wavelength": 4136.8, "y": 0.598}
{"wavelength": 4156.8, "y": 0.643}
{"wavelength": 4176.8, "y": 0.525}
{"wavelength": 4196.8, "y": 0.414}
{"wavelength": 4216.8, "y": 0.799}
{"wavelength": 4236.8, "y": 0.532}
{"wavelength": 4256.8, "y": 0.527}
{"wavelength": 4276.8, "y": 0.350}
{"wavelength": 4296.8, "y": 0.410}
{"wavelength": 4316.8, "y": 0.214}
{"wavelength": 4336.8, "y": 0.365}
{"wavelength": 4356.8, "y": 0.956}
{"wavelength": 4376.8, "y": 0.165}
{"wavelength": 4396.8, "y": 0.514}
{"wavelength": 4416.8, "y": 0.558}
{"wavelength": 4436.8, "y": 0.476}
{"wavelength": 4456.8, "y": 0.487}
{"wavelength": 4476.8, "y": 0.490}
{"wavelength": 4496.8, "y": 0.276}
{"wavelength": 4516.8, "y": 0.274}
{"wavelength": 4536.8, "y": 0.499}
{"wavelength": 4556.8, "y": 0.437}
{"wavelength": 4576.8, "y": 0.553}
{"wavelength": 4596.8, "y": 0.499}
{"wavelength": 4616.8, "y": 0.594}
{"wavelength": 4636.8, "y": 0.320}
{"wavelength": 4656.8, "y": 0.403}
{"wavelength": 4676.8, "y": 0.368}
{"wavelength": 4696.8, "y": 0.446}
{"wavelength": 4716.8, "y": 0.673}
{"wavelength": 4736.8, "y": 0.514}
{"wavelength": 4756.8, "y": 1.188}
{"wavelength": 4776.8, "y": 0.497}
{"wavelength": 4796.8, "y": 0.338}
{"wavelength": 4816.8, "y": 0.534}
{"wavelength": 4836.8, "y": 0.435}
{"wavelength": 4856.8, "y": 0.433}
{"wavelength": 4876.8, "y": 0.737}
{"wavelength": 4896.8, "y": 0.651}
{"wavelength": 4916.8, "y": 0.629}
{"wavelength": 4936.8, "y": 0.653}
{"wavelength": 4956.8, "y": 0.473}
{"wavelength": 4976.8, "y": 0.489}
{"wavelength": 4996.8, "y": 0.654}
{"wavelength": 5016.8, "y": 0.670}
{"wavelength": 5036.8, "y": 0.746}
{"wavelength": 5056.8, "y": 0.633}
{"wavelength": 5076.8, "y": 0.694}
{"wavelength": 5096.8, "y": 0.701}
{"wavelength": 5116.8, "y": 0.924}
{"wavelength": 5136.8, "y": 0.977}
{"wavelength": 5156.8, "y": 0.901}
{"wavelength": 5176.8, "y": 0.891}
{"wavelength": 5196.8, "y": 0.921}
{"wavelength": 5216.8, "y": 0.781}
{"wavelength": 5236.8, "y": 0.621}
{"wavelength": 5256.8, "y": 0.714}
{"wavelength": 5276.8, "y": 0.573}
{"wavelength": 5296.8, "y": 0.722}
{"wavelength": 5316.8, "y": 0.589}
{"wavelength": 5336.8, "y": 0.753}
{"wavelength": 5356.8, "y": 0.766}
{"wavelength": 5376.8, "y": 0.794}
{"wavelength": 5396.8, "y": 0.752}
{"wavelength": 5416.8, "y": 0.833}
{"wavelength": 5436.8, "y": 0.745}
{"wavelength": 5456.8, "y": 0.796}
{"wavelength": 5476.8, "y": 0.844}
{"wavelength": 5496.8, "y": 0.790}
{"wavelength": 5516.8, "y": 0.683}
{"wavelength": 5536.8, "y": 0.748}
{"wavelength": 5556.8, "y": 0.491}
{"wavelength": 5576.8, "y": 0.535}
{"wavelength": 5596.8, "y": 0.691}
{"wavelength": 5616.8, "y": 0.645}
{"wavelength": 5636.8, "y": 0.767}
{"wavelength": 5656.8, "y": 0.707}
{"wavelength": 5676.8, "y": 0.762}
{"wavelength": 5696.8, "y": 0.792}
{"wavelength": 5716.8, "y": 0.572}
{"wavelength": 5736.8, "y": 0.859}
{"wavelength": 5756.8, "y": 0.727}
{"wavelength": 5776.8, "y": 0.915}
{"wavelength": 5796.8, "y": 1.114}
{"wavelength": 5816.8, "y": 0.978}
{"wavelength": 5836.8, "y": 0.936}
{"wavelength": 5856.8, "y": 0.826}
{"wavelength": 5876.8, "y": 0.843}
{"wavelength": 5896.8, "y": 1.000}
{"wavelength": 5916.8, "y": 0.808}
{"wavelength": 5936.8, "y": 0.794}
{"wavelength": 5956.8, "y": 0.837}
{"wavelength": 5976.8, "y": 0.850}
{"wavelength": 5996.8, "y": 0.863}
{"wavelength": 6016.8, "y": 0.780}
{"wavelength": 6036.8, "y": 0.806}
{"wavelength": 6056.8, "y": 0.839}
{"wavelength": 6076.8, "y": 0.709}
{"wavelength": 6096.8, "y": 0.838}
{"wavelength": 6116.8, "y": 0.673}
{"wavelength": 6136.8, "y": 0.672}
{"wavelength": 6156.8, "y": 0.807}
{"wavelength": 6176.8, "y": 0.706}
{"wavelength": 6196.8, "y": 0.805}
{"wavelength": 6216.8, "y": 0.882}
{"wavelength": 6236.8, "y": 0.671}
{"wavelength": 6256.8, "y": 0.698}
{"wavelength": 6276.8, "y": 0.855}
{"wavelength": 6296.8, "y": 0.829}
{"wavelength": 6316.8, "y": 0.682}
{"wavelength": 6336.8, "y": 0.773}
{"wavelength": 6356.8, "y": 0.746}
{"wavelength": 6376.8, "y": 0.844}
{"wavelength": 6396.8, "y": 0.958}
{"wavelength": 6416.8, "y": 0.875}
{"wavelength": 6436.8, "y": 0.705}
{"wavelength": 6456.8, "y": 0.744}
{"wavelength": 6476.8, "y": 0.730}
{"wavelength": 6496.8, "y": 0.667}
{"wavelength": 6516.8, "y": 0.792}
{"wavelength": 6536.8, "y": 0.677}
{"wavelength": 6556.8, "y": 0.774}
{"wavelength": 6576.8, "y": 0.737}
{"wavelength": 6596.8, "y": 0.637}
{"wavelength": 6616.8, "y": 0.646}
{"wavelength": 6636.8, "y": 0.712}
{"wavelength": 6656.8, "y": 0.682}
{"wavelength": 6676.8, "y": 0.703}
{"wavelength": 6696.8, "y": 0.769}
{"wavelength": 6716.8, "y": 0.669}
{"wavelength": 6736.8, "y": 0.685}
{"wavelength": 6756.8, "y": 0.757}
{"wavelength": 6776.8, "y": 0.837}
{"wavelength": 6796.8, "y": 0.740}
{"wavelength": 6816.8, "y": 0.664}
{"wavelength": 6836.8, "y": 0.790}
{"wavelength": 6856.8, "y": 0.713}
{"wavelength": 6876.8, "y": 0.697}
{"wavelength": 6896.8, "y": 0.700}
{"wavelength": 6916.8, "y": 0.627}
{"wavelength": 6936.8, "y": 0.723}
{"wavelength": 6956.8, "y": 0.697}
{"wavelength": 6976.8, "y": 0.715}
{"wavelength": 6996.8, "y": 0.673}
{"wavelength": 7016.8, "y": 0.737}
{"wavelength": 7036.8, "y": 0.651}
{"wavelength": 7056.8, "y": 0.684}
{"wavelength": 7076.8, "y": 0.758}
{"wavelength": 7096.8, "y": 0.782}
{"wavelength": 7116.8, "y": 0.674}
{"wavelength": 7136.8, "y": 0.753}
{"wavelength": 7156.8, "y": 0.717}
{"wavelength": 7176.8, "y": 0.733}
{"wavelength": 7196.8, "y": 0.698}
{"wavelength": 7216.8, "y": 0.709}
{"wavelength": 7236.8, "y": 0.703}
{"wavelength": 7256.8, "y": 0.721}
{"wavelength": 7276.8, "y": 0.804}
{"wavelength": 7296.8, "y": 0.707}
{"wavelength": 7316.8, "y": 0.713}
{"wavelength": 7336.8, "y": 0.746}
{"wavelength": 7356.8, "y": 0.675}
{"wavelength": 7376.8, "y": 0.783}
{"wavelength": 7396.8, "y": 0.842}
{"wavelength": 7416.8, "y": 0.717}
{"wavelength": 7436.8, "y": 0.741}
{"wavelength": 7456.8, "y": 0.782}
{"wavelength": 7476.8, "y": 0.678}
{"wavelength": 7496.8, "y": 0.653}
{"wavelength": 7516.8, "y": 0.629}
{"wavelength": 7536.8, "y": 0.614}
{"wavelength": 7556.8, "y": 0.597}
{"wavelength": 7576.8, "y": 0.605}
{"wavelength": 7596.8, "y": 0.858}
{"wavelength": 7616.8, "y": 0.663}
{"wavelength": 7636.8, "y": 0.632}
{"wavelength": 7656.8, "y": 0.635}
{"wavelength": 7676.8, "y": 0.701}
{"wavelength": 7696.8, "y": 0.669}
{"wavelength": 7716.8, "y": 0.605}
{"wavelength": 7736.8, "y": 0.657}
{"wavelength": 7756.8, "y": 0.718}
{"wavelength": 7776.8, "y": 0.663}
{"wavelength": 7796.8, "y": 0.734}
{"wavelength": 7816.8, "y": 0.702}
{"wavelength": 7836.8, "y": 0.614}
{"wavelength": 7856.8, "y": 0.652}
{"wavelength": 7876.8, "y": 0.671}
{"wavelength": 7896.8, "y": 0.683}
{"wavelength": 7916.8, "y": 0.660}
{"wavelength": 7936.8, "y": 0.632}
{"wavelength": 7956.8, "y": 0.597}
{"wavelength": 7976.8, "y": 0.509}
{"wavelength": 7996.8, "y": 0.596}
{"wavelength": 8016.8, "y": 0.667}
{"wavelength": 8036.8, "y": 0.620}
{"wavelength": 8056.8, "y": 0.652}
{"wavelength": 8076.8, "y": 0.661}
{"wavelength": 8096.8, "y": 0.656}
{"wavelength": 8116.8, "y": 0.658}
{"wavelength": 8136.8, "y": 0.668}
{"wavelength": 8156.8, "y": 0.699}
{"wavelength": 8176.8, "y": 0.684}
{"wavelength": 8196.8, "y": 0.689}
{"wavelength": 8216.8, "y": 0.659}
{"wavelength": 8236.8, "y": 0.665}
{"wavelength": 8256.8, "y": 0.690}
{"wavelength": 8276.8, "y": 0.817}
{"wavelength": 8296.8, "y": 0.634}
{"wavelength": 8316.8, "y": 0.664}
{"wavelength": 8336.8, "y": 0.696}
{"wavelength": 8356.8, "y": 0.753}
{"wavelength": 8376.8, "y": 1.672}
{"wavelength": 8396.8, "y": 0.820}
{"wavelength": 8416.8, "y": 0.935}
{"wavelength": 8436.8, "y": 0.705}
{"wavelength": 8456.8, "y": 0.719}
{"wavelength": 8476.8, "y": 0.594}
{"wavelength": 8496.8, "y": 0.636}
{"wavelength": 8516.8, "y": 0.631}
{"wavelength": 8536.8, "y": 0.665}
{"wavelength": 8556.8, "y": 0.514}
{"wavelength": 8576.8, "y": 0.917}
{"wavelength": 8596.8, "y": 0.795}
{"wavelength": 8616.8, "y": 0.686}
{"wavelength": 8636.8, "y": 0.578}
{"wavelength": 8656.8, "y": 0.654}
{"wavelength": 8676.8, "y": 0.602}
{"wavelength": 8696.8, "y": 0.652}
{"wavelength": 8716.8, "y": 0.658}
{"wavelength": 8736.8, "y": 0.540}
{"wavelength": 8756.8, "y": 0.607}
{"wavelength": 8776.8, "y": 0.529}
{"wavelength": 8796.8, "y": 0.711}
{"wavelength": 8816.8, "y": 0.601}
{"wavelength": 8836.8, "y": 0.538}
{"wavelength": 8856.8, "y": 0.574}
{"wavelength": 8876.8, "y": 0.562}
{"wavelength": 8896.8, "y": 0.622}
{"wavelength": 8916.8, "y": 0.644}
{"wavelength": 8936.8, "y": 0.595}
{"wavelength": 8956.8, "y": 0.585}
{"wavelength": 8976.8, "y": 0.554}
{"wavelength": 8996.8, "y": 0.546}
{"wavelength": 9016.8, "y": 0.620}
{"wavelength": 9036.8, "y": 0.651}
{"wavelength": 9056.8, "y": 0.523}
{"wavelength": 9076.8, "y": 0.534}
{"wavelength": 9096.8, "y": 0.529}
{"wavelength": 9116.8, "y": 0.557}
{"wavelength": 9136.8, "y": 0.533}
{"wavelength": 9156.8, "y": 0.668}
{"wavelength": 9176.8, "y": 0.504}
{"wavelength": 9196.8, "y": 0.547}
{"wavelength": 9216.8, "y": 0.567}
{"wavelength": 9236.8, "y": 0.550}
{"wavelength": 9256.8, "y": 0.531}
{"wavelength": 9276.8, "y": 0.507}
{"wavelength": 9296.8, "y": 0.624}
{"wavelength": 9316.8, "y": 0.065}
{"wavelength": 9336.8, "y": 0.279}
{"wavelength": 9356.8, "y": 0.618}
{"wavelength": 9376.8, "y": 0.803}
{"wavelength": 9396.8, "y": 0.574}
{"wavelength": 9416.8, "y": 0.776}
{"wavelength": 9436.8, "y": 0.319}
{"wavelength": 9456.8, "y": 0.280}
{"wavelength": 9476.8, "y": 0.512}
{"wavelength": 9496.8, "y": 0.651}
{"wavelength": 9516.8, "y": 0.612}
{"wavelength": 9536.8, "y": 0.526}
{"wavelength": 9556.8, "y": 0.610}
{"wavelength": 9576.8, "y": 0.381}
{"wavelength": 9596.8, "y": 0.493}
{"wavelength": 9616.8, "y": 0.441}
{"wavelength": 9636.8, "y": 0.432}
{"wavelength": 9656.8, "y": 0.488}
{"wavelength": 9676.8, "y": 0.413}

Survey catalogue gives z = 0.277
